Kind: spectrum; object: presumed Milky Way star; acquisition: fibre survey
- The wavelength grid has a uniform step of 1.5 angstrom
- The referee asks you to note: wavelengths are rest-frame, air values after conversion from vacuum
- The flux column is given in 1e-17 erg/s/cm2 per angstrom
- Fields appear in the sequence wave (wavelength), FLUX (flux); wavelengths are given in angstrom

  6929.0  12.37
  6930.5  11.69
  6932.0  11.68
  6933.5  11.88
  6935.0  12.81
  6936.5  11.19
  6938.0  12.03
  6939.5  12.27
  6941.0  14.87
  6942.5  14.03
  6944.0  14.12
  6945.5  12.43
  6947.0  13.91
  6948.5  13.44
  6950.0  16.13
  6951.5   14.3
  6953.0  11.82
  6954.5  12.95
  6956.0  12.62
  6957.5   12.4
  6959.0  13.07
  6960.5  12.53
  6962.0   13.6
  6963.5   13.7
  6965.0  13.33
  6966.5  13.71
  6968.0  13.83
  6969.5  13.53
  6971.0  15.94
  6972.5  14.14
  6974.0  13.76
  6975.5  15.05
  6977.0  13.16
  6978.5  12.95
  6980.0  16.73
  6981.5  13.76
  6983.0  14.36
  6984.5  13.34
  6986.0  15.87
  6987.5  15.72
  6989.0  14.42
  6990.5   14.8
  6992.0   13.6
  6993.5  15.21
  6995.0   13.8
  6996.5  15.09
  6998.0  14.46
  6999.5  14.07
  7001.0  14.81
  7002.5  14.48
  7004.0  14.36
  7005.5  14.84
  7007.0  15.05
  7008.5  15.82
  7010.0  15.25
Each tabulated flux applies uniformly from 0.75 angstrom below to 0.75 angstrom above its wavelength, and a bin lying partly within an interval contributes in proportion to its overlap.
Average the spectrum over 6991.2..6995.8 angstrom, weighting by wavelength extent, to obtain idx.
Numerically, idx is 14.2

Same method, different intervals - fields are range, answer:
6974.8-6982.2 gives 14.3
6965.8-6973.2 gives 14.2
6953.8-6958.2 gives 12.7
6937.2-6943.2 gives 13.3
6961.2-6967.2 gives 13.6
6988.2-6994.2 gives 14.5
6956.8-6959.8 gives 12.7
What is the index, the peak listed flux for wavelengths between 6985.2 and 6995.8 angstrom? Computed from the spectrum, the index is 15.87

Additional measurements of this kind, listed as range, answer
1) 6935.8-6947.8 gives 14.87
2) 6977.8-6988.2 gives 16.73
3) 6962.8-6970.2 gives 13.83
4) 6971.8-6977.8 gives 15.05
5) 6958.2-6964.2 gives 13.7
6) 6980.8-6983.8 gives 14.36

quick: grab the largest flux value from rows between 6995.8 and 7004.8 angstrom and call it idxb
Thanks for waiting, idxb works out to 15.09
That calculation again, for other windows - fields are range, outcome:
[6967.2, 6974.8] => 15.94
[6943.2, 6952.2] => 16.13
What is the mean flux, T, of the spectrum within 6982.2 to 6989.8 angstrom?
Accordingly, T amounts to 14.7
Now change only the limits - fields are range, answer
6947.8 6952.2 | 14.6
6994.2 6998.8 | 14.5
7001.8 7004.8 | 14.4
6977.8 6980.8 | 14.9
